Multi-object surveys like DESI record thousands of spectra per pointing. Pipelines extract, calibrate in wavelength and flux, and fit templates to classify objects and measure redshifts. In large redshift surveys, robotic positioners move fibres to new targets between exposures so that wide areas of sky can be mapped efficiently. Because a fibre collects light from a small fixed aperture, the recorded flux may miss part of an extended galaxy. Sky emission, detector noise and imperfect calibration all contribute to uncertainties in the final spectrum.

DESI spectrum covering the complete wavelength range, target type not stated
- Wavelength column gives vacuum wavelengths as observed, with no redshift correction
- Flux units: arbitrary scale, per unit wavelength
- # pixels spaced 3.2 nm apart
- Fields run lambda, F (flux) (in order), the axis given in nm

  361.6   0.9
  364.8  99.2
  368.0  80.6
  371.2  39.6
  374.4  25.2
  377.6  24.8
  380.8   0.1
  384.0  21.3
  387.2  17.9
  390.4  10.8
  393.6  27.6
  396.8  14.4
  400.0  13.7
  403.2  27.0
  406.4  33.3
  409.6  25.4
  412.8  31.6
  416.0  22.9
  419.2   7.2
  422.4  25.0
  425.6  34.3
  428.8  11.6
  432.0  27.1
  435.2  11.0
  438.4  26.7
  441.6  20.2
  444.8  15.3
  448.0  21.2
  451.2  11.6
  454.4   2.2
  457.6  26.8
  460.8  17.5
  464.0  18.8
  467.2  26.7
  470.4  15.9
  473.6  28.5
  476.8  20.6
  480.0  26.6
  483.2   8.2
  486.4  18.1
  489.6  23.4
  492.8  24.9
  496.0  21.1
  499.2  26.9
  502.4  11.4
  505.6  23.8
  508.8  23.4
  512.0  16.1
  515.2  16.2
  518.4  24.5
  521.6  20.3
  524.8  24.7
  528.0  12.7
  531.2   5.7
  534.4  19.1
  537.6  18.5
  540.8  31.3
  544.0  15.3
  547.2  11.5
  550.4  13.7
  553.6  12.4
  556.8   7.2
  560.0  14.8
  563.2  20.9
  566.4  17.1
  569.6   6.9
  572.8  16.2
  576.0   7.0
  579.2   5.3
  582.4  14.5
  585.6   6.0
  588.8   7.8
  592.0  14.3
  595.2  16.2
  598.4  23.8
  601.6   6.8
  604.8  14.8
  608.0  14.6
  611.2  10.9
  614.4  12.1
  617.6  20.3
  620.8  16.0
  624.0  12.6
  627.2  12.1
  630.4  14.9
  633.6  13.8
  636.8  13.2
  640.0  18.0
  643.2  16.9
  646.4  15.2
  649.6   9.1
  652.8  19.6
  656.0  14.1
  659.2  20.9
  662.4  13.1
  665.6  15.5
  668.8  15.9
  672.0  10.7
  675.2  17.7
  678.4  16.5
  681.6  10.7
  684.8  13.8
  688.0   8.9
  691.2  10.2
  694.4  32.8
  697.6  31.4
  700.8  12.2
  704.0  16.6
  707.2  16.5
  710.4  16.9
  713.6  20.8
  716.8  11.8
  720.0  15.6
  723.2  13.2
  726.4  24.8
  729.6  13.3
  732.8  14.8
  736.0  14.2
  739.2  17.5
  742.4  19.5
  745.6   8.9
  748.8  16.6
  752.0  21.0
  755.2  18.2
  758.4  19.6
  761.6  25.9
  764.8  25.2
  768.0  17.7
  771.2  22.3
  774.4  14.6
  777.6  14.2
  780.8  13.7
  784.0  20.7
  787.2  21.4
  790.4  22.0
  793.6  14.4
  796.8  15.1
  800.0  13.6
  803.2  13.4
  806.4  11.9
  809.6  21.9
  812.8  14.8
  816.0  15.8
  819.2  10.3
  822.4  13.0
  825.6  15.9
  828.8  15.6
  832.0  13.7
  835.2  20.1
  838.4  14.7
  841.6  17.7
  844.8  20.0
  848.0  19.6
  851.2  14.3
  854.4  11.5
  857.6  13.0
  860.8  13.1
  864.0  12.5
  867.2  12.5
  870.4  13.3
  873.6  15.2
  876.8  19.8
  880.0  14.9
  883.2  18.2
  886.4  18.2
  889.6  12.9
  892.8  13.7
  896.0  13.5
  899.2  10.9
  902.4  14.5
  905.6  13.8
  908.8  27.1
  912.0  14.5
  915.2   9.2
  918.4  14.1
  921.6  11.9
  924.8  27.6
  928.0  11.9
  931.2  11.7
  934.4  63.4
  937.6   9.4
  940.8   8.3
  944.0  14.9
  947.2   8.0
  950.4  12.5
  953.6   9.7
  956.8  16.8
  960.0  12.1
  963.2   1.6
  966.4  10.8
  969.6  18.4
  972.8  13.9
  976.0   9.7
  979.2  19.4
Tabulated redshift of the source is 0.87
